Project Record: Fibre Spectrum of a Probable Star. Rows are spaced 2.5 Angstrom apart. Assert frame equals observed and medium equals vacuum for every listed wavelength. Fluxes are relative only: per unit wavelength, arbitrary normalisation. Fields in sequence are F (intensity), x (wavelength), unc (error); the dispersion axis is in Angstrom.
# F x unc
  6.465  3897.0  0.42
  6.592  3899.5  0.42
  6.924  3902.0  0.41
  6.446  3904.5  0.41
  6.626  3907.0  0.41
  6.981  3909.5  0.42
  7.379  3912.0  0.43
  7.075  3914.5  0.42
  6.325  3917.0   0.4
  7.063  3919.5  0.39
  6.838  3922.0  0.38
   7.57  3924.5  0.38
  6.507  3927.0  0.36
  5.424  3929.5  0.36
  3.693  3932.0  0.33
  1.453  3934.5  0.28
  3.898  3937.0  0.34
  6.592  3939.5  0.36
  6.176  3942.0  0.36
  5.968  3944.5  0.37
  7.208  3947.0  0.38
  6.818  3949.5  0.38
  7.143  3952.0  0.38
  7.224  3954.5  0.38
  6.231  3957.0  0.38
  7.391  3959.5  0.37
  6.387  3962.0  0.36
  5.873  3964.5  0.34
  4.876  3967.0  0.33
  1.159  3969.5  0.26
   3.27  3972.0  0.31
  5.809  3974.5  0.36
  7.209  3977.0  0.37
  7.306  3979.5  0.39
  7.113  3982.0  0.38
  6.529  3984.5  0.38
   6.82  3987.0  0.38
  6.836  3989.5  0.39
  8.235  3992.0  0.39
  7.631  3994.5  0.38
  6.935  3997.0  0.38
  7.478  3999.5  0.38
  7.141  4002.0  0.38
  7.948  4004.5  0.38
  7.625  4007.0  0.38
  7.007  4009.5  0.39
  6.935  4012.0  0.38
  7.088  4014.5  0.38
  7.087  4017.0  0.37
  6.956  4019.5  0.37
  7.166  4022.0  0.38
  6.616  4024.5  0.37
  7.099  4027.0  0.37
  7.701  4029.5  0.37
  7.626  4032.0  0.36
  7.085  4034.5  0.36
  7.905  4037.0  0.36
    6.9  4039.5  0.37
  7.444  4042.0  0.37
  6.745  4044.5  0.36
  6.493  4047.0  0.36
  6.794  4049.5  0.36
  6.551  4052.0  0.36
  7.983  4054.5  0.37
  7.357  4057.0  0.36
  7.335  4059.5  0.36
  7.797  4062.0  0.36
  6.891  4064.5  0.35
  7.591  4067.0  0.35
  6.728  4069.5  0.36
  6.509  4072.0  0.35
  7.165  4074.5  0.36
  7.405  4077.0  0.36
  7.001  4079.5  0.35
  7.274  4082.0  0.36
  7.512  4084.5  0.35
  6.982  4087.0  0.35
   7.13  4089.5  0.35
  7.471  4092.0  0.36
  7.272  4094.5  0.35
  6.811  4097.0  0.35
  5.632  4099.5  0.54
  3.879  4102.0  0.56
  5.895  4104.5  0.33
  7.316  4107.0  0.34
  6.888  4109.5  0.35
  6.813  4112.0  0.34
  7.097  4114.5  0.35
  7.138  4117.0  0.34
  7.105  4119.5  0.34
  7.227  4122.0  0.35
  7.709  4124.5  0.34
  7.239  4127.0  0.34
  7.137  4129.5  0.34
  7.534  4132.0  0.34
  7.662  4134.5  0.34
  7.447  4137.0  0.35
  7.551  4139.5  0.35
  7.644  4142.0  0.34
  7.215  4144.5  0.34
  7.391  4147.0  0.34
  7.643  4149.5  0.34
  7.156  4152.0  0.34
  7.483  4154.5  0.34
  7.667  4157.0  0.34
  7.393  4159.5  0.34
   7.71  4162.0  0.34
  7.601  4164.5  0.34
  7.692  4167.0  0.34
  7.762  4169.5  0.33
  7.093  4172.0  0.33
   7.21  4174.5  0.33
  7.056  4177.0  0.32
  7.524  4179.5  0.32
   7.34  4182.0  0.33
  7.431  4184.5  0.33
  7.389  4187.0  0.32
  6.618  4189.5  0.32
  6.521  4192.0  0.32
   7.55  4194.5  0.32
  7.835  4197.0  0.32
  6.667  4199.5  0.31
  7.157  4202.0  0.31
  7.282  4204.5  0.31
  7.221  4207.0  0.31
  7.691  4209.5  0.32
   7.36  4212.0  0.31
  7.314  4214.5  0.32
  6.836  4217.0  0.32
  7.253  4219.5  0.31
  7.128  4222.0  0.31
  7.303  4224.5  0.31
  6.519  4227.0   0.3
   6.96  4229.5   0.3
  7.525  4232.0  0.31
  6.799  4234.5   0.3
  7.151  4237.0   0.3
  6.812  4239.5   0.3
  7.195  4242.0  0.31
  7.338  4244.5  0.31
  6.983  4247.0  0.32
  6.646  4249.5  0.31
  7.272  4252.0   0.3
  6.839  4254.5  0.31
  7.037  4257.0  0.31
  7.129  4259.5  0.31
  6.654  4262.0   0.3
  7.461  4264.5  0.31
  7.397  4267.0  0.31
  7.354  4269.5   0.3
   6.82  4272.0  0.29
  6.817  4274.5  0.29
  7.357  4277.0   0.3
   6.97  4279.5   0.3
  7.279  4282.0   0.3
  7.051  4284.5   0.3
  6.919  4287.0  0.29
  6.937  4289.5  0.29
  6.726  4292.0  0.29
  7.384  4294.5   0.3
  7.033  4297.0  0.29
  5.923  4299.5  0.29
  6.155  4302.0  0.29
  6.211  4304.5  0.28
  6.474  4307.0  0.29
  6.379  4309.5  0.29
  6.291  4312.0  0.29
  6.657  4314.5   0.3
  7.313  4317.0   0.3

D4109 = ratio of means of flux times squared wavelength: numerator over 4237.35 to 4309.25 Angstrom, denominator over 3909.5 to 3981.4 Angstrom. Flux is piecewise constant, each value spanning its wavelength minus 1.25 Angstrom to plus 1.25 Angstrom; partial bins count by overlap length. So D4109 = 1.37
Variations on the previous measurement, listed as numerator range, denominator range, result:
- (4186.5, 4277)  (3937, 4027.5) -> 1.22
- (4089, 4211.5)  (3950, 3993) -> 1.27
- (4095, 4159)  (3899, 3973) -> 1.30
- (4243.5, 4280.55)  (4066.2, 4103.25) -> 1.13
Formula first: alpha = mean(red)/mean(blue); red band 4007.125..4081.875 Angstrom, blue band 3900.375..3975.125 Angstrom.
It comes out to 1.20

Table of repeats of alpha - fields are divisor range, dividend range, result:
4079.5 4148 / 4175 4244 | 1.02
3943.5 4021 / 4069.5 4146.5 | 1.06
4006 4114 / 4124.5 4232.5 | 1.04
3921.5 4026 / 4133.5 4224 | 1.16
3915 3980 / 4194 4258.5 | 1.23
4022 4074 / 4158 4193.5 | 1.02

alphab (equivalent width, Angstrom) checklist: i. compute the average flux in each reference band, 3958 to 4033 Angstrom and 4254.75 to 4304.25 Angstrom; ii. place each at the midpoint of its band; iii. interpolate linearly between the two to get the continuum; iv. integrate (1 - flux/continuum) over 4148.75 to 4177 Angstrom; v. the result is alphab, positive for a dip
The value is -2.6 Angstrom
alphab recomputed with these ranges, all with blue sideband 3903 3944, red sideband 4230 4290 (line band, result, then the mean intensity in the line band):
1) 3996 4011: -2.62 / 7.36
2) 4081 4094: -1.49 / 7.27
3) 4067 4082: -1.28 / 7.04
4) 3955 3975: 3.12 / 5.18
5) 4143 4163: -2.14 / 7.46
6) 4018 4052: -3.94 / 7.1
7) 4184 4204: -0.81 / 7.14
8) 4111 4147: -3.62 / 7.33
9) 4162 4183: -1.96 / 7.43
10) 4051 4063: -1.84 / 7.41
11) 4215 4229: -0.14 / 7.02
